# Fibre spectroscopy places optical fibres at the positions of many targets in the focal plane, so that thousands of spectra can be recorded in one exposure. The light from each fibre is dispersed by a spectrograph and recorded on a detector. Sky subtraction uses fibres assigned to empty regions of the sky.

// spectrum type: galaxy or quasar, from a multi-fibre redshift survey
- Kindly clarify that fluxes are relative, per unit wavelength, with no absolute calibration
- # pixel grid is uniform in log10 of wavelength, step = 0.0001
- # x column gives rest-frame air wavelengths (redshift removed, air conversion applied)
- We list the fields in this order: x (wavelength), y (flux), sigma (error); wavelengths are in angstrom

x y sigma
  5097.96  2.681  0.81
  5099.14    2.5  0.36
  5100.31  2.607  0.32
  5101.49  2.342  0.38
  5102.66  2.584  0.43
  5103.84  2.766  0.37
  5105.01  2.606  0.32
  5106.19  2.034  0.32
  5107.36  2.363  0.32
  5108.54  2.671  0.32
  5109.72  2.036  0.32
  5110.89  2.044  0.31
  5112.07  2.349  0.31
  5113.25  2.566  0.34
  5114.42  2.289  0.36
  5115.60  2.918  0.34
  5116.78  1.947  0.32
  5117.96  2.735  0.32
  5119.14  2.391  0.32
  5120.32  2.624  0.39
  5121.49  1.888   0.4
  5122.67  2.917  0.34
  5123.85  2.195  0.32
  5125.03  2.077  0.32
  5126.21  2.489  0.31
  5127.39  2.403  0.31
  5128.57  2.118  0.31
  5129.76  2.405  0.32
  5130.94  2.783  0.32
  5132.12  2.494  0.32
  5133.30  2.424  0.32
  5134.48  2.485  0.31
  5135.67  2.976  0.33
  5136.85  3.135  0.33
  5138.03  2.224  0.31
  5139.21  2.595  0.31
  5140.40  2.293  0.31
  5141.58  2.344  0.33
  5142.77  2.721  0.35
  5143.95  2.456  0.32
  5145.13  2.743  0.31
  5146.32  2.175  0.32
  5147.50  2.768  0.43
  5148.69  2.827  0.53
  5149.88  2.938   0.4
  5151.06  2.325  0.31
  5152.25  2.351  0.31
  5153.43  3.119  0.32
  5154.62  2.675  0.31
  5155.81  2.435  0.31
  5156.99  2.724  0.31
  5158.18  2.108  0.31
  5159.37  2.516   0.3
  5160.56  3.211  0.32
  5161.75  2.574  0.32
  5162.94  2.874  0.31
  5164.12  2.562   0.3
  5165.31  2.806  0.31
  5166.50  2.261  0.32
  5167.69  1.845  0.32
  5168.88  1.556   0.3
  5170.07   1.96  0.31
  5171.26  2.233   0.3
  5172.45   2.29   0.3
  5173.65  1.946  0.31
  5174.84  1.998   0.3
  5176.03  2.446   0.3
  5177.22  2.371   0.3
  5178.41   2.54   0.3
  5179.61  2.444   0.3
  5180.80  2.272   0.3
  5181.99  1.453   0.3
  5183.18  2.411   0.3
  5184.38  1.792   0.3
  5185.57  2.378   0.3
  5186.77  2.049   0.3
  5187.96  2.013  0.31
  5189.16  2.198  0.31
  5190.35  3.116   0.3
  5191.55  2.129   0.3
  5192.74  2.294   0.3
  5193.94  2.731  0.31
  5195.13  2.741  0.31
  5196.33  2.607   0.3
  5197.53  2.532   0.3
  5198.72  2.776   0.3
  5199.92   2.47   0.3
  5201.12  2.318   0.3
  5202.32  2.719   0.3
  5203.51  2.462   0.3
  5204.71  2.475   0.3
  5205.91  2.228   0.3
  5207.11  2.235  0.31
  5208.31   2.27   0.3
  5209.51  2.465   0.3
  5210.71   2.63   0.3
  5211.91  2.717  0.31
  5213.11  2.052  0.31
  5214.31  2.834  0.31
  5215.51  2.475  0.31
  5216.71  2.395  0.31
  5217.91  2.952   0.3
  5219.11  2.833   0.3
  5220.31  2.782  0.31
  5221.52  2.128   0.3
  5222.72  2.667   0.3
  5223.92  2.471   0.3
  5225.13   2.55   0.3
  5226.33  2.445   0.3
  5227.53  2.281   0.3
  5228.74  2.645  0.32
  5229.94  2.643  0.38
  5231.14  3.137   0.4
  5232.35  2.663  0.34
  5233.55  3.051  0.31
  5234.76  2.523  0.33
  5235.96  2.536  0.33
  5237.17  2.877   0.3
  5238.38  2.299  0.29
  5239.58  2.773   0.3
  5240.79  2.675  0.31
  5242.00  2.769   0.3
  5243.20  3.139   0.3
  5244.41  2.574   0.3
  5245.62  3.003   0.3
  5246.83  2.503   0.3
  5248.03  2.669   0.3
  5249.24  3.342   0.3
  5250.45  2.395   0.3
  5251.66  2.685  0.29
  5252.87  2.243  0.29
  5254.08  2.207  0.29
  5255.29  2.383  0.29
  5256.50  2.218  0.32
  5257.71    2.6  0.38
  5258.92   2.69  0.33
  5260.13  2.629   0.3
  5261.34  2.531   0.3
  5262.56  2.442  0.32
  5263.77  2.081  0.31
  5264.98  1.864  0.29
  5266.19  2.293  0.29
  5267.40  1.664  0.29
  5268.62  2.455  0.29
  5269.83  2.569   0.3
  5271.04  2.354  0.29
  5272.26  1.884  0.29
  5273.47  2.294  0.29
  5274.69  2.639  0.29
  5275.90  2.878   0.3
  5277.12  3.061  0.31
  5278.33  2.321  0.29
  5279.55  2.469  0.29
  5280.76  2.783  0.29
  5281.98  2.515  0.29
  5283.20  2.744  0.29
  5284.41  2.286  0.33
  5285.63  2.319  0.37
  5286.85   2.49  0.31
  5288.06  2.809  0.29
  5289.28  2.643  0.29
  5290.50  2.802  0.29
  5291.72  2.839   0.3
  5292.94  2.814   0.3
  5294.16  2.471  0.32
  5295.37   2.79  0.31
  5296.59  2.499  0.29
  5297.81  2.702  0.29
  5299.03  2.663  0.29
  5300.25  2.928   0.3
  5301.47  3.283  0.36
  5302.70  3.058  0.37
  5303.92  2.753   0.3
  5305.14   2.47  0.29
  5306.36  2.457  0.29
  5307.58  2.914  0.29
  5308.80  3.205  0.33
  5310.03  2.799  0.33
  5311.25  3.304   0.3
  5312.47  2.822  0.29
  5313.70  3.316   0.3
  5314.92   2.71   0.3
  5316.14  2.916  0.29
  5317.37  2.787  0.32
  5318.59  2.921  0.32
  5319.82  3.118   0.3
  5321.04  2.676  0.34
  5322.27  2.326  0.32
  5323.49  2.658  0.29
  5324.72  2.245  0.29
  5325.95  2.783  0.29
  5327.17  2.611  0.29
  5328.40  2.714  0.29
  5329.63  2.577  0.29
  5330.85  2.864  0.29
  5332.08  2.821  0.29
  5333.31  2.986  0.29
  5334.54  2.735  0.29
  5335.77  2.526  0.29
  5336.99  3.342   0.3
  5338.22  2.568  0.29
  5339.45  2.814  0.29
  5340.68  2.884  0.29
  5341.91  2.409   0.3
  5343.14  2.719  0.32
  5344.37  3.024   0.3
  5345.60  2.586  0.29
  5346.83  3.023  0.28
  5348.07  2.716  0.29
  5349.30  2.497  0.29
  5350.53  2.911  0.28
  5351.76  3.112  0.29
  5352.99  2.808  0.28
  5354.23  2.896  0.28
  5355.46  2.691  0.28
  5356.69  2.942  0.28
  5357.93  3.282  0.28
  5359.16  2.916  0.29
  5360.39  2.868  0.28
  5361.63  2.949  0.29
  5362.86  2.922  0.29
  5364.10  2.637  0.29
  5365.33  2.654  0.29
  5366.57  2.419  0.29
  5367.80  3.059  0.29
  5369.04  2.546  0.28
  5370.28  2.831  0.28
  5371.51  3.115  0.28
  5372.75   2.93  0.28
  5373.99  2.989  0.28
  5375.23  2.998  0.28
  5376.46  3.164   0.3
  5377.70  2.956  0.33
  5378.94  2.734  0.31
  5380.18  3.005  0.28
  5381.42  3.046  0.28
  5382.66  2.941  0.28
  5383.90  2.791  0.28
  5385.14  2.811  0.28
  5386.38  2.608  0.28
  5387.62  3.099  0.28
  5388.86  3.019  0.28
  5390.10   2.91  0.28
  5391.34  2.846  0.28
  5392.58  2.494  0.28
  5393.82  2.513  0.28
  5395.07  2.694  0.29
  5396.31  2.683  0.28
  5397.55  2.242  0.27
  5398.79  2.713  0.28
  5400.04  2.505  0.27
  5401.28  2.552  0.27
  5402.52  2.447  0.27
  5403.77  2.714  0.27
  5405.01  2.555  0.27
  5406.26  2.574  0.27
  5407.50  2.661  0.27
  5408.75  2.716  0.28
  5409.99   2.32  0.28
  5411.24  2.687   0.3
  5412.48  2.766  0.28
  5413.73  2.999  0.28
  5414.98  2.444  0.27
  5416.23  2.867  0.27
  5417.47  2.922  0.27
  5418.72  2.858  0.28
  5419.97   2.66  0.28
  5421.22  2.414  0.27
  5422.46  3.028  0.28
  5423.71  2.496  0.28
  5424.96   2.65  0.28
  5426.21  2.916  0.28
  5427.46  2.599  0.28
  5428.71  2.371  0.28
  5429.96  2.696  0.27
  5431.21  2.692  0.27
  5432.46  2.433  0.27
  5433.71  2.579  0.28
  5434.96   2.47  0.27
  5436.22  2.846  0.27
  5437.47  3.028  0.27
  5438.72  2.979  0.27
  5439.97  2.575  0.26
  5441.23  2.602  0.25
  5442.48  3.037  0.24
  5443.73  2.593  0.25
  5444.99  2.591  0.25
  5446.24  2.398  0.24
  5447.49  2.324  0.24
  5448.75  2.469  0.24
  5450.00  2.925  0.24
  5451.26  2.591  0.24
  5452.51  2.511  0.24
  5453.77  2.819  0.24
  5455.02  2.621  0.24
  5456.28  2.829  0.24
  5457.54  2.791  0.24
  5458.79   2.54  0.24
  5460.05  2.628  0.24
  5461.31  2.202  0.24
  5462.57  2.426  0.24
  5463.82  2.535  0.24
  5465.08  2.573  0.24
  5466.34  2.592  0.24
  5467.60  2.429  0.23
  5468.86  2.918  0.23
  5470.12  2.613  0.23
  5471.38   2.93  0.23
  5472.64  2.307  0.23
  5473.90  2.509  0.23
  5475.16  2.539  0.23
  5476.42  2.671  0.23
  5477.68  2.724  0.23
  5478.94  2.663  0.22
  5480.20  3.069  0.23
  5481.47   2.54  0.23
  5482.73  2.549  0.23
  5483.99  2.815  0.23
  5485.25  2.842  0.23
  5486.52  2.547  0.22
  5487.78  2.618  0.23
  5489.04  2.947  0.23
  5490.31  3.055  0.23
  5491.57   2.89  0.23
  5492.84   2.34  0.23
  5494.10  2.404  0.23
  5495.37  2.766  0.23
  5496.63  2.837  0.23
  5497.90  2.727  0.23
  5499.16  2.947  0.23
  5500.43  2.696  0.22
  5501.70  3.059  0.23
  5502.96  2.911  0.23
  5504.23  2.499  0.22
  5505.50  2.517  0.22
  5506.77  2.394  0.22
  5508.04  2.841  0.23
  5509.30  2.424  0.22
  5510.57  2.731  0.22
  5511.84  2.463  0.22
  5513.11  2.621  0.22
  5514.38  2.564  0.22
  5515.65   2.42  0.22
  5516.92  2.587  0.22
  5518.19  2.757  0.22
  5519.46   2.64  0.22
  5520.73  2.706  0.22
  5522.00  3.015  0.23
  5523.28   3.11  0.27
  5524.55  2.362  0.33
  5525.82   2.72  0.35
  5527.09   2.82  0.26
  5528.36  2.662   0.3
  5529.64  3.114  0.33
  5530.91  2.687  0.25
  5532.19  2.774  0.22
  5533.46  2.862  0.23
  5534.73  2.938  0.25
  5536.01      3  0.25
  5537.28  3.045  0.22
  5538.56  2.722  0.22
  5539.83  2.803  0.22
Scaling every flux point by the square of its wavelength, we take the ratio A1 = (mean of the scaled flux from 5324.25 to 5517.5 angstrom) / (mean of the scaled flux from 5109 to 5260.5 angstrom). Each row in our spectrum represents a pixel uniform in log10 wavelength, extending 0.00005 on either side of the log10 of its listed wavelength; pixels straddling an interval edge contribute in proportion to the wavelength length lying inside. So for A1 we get 1.2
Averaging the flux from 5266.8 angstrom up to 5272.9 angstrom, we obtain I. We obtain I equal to 2.19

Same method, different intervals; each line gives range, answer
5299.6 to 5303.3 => 3.08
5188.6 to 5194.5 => 2.49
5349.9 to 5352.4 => 3.01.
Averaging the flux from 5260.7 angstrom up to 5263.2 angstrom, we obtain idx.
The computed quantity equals 2.48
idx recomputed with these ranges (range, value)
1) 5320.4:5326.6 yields 2.54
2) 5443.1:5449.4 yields 2.48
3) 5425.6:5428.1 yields 2.75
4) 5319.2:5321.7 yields 2.88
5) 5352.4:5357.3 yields 2.83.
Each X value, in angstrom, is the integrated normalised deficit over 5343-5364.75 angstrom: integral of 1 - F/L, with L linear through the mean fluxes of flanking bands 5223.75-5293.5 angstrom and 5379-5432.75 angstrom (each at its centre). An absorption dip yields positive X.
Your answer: -1.8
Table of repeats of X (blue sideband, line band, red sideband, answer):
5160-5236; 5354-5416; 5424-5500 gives -4.3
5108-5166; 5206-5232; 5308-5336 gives 1.0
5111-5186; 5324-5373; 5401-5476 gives -4.2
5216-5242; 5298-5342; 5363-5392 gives -0.4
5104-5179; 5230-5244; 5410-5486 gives -1.4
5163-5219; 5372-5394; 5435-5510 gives -2.7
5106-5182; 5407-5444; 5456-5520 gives -1.2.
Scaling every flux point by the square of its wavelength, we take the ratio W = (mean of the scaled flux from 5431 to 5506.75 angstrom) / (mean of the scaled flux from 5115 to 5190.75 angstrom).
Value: 1.2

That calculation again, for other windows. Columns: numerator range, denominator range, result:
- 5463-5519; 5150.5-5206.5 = 1.25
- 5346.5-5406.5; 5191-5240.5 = 1.16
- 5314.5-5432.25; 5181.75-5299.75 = 1.15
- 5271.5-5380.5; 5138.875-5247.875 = 1.17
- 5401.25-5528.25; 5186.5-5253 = 1.13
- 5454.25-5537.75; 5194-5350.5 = 1.11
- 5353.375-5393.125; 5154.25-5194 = 1.34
